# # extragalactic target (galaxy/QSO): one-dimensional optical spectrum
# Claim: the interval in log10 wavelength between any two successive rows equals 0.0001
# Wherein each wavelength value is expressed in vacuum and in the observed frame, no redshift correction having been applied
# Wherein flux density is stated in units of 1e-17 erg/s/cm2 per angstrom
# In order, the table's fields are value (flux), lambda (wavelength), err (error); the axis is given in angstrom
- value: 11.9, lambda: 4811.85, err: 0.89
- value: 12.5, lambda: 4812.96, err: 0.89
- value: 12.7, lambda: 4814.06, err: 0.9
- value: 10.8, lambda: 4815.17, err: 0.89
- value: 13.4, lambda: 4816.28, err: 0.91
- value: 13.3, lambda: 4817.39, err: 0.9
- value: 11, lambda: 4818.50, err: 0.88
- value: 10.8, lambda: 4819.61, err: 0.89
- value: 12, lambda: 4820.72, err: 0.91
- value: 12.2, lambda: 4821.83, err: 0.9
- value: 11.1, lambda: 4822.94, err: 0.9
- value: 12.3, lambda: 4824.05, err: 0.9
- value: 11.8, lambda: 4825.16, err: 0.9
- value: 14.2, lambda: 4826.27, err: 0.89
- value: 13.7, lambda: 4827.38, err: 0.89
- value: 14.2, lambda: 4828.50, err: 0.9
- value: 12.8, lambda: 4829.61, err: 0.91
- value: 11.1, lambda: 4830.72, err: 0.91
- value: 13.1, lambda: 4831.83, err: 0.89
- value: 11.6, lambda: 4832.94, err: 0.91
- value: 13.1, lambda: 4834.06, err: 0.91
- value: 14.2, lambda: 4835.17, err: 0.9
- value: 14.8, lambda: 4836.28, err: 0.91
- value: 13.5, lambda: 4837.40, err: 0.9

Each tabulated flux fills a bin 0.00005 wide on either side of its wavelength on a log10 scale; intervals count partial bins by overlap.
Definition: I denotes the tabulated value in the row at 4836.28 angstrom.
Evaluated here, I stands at 14.8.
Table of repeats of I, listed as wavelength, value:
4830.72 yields 11.1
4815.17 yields 10.8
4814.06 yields 12.7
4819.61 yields 10.8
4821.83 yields 12.2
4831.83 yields 13.1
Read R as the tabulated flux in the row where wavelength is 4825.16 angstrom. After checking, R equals 11.8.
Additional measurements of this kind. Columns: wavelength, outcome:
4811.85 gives 11.9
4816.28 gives 13.4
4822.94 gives 11.1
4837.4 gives 13.5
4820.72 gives 12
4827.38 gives 13.7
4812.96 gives 12.5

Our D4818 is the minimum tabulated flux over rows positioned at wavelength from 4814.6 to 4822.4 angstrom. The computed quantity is 10.8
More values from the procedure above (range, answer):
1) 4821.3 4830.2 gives 11.1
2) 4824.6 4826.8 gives 11.8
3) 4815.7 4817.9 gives 13.3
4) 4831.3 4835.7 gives 11.6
